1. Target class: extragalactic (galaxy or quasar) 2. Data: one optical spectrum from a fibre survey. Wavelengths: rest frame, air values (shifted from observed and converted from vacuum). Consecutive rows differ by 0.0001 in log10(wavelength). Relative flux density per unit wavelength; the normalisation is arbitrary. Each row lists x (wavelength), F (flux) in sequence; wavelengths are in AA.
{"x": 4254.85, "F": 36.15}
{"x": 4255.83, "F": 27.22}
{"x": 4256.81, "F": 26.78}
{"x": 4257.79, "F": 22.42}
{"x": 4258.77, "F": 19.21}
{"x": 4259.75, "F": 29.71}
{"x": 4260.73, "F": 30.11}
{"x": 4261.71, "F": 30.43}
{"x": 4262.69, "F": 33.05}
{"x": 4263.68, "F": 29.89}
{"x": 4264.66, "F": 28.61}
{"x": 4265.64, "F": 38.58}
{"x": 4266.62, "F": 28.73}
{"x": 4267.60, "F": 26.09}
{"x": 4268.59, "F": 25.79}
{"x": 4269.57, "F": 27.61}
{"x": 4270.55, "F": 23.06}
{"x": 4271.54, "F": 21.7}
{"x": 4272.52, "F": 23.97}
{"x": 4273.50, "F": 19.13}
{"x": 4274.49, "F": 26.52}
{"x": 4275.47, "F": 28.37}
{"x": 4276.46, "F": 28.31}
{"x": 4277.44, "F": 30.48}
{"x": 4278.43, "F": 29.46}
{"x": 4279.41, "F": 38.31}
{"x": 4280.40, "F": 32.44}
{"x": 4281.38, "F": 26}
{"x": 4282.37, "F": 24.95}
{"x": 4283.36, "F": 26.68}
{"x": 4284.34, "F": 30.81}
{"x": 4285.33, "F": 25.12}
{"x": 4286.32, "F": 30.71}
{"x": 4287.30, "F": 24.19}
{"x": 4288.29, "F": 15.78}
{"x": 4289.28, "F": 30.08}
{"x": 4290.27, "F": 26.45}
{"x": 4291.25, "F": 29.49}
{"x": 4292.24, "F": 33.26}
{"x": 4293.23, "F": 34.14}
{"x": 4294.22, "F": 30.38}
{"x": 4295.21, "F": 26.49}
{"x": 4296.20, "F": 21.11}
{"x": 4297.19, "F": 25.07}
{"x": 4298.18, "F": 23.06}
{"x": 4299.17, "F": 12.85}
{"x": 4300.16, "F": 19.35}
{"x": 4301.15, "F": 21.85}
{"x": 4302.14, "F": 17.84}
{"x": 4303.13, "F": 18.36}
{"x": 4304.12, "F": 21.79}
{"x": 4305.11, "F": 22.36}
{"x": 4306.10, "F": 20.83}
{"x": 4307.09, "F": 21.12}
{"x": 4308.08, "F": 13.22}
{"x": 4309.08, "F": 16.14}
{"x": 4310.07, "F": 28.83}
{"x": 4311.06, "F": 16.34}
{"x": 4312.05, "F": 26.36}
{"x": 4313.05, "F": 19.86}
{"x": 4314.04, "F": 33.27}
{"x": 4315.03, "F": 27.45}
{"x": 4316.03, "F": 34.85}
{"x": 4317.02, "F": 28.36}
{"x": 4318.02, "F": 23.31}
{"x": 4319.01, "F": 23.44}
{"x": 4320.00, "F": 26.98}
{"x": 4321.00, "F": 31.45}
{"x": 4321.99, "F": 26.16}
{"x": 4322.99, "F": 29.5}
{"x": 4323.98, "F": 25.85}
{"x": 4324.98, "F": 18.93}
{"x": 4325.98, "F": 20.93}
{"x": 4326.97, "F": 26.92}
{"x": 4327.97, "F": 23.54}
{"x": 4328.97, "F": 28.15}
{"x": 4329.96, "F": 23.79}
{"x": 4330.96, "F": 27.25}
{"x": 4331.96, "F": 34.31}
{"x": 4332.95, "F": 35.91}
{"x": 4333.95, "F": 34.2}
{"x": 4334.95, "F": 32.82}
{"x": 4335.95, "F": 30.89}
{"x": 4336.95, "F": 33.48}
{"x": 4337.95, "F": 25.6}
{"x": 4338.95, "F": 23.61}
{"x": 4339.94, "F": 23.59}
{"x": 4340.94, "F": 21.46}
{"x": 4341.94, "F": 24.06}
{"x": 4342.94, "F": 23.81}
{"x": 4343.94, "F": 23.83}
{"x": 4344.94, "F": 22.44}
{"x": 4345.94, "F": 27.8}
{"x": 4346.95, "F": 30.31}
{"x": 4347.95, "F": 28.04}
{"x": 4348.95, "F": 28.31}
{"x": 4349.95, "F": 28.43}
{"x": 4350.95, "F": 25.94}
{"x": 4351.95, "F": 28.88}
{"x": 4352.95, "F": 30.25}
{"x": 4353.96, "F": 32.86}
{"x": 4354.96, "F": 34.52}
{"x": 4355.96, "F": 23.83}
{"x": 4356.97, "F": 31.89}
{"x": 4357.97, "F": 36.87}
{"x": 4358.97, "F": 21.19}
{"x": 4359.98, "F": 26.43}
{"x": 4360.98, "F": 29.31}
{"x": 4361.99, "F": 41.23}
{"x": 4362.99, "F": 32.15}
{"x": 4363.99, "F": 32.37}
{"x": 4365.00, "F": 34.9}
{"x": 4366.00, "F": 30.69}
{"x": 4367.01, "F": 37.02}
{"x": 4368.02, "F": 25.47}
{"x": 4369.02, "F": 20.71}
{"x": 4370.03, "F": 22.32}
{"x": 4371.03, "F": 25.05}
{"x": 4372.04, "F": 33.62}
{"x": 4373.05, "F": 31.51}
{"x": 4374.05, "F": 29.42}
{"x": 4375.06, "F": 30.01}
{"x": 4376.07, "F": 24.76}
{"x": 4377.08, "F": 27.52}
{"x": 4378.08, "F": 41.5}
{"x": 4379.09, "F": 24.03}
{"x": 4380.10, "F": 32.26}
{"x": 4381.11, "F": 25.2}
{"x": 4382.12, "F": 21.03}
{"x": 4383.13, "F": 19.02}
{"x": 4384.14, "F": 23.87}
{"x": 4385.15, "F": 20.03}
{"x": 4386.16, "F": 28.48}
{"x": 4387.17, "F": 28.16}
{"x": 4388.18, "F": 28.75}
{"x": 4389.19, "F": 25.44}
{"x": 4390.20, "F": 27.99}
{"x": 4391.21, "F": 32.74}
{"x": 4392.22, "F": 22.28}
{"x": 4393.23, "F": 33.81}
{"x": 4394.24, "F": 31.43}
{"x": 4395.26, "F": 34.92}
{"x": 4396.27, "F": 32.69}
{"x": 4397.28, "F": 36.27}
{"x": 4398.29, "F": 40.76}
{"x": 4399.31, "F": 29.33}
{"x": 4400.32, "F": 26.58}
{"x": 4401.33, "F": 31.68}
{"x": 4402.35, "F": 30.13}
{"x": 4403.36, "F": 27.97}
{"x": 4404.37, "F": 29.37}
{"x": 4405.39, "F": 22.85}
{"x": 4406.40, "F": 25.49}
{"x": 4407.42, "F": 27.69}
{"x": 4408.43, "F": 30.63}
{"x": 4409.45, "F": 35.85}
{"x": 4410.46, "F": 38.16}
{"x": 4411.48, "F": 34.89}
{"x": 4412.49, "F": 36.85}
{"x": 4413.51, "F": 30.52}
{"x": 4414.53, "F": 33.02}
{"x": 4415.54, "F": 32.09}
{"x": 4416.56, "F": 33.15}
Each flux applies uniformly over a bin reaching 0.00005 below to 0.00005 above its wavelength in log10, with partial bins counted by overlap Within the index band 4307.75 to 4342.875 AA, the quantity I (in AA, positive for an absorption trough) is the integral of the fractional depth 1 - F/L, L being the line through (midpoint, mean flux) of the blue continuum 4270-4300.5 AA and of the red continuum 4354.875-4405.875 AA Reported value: 1.60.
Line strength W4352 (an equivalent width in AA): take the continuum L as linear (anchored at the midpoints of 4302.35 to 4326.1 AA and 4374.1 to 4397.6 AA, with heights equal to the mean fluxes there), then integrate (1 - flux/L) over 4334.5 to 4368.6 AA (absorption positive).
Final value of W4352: -3.5 AA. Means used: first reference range 24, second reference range 28.3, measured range 28.9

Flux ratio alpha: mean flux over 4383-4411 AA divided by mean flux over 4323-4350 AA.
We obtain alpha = 1.1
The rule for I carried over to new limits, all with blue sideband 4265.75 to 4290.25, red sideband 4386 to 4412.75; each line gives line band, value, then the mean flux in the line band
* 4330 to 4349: 0.7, 27.9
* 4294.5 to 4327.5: 5.5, 23.4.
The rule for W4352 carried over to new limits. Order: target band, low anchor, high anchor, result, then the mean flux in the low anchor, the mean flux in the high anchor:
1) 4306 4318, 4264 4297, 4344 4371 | 1.84 AA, 27.6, 29.2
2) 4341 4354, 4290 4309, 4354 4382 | 0.39 AA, 22.9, 29.8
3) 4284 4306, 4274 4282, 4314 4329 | 3.23 AA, 29.9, 26.6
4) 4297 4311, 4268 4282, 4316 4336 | 3.84 AA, 27.2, 27.8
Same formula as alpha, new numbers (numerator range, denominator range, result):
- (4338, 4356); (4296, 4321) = 1.18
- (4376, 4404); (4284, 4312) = 1.23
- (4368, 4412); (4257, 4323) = 1.12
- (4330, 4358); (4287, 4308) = 1.22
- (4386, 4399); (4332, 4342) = 1.07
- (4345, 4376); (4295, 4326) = 1.27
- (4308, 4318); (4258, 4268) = 0.85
